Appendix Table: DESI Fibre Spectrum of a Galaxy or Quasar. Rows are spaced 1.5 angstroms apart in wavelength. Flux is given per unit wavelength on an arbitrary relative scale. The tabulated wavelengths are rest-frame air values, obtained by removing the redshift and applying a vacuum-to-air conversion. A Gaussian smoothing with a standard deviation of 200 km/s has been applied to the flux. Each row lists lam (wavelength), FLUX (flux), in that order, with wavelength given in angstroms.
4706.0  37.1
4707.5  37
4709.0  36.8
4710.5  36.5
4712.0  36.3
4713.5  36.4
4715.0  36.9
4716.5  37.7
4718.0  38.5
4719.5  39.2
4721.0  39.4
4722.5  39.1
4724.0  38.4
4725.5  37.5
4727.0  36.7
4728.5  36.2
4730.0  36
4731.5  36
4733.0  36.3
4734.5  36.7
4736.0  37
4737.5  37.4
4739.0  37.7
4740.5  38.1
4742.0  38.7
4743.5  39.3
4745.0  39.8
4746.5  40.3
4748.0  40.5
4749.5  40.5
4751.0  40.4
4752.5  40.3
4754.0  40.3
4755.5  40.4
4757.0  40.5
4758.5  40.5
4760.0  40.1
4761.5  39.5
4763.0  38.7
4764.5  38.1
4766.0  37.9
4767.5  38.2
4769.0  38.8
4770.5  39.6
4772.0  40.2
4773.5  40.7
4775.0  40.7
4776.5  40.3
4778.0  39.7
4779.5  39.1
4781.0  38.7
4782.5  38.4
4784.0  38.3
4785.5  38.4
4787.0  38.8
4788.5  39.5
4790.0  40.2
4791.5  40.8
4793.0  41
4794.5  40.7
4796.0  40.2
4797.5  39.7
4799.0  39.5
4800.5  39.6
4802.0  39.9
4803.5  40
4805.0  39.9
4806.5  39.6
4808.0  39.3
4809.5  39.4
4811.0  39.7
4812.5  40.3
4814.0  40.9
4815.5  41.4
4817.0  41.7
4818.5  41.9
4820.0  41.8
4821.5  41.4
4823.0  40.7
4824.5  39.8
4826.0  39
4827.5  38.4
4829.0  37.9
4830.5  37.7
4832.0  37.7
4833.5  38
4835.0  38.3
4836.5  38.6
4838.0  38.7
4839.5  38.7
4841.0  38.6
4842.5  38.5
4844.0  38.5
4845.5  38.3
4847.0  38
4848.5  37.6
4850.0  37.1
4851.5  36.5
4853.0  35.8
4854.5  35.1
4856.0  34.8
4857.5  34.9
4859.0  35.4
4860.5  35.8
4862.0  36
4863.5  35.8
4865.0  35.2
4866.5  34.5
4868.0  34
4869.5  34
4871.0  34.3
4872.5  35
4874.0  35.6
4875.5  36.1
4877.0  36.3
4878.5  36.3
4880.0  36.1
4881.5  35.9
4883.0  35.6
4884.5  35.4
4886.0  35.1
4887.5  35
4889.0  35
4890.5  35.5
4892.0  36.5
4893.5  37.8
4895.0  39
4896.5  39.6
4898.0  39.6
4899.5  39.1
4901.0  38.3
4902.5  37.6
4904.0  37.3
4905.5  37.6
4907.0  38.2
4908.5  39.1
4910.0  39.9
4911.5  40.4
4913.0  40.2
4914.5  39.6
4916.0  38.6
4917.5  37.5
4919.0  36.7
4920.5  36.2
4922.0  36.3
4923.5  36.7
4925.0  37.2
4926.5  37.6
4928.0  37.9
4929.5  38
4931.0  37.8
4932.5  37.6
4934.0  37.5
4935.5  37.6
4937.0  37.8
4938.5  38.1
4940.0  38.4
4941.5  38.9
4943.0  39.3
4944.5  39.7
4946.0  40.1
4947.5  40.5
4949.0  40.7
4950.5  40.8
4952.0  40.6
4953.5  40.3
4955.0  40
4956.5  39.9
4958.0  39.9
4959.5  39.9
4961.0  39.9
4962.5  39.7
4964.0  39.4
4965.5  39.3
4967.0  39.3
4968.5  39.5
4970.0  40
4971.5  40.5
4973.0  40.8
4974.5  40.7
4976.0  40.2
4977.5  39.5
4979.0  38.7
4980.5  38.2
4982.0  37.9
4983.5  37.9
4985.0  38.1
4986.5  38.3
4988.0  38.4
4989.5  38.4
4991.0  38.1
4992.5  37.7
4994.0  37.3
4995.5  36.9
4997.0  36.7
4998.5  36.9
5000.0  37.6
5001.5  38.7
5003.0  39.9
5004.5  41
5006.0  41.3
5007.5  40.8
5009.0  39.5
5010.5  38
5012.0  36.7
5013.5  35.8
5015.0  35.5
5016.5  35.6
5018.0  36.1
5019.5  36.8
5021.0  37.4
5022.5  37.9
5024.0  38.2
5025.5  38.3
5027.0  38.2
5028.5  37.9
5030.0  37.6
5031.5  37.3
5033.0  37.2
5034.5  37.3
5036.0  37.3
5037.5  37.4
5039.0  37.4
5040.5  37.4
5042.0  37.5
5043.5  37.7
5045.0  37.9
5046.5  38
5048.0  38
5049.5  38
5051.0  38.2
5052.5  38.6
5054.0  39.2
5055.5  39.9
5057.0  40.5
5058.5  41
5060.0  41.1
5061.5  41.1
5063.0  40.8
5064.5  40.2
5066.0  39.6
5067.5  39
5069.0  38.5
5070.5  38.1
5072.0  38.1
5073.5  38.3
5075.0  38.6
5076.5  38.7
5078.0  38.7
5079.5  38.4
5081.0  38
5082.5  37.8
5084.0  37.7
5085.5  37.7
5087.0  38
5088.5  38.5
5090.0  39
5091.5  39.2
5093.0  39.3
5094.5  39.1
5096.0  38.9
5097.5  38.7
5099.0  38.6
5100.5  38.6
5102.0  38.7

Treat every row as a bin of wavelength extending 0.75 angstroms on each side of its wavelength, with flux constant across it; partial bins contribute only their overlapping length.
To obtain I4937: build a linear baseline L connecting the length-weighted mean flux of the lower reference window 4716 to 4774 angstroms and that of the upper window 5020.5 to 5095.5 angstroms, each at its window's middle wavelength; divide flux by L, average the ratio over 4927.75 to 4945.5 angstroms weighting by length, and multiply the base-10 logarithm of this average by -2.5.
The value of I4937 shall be 0.01 mag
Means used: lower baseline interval 38.7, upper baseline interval 38.5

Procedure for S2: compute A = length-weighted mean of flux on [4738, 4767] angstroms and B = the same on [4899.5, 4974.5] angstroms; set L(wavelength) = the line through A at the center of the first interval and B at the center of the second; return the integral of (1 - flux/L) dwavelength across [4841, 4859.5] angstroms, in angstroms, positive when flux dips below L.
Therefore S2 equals 1.1 angstroms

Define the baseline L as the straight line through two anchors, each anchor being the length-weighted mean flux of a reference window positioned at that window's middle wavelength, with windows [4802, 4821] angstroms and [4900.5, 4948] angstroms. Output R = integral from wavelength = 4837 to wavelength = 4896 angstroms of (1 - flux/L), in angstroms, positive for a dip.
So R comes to 4.7 angstroms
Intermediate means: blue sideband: 40.5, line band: 36.2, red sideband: 38.2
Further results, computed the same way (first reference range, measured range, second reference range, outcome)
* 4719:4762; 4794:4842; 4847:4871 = -3.9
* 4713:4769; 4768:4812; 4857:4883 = -2.8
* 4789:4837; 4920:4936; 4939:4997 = 0.9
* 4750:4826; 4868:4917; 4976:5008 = 2.6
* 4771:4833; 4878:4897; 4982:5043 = 1.3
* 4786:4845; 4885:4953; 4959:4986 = 2.2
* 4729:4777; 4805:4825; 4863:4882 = -1.9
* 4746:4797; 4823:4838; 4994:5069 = 0.3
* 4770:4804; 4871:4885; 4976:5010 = 1.2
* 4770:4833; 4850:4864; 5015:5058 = 1.3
